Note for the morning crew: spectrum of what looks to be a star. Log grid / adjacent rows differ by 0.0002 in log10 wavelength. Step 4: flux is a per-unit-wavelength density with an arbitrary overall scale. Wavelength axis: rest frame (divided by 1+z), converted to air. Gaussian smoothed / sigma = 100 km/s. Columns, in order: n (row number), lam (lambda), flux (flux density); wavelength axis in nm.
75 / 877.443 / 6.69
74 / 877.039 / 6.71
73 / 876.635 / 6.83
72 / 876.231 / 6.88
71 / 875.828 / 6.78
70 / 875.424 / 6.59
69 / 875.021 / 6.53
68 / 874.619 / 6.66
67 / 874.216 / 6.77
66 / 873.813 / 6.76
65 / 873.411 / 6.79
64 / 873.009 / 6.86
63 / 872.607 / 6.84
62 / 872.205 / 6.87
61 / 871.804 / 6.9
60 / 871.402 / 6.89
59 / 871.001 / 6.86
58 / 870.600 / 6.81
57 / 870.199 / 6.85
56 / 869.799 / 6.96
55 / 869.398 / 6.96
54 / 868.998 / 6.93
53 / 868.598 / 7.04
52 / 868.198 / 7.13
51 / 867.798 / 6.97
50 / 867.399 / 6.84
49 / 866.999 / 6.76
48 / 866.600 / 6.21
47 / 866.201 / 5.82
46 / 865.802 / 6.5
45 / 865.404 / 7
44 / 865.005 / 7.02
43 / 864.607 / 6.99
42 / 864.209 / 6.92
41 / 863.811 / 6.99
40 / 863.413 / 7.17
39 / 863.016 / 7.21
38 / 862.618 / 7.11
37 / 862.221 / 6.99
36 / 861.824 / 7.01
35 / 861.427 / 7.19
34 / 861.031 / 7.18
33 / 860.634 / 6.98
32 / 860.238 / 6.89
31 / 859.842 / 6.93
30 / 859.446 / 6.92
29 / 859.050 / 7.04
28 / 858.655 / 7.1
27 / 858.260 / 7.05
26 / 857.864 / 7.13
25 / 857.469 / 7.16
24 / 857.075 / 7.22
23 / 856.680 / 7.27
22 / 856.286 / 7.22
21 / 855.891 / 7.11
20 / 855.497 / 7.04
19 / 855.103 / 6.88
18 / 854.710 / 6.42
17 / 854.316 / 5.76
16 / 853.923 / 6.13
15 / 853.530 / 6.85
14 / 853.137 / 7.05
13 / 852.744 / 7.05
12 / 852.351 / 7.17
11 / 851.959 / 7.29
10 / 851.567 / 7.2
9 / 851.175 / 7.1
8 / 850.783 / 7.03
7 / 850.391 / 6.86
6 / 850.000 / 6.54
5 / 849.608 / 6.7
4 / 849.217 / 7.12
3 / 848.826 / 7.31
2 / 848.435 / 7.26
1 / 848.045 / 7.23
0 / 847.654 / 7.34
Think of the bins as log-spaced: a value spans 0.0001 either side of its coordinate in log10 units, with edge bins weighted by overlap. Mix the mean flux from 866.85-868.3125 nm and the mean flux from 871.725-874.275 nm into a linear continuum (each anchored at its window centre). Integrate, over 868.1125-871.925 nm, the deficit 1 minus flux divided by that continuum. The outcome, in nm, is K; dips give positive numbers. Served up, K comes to -0.03 nm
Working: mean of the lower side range 6.92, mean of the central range 6.93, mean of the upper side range 6.83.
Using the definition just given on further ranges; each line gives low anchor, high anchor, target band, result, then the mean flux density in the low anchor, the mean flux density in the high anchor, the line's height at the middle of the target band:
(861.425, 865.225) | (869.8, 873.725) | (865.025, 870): 0.132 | 7.05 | 6.86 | 6.95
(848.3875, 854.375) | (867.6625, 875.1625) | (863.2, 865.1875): -0.039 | 6.92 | 6.86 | 6.88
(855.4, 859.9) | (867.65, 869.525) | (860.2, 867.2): 0.166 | 7.11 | 7.01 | 7.05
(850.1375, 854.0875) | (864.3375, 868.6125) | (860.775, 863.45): -0.119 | 6.97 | 6.74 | 6.81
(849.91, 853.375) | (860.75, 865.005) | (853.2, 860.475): 0.163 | 7.05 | 7.07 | 7.06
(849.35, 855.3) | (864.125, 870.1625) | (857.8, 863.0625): -0.187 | 6.81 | 6.8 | 6.8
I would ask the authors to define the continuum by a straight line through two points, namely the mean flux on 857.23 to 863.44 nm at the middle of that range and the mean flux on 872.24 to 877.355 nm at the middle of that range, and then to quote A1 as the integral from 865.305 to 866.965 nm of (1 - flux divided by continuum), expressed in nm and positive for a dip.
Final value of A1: 0.13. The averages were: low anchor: 7.07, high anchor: 6.75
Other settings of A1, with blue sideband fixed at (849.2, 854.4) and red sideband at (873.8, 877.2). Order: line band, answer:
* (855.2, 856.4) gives -0.05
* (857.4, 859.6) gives -0.08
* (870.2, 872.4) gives -0.04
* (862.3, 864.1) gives -0.08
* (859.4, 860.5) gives -0.02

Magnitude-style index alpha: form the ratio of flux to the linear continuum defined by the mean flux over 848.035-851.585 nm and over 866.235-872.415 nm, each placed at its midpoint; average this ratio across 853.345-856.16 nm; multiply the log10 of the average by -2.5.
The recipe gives 0.06 mag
